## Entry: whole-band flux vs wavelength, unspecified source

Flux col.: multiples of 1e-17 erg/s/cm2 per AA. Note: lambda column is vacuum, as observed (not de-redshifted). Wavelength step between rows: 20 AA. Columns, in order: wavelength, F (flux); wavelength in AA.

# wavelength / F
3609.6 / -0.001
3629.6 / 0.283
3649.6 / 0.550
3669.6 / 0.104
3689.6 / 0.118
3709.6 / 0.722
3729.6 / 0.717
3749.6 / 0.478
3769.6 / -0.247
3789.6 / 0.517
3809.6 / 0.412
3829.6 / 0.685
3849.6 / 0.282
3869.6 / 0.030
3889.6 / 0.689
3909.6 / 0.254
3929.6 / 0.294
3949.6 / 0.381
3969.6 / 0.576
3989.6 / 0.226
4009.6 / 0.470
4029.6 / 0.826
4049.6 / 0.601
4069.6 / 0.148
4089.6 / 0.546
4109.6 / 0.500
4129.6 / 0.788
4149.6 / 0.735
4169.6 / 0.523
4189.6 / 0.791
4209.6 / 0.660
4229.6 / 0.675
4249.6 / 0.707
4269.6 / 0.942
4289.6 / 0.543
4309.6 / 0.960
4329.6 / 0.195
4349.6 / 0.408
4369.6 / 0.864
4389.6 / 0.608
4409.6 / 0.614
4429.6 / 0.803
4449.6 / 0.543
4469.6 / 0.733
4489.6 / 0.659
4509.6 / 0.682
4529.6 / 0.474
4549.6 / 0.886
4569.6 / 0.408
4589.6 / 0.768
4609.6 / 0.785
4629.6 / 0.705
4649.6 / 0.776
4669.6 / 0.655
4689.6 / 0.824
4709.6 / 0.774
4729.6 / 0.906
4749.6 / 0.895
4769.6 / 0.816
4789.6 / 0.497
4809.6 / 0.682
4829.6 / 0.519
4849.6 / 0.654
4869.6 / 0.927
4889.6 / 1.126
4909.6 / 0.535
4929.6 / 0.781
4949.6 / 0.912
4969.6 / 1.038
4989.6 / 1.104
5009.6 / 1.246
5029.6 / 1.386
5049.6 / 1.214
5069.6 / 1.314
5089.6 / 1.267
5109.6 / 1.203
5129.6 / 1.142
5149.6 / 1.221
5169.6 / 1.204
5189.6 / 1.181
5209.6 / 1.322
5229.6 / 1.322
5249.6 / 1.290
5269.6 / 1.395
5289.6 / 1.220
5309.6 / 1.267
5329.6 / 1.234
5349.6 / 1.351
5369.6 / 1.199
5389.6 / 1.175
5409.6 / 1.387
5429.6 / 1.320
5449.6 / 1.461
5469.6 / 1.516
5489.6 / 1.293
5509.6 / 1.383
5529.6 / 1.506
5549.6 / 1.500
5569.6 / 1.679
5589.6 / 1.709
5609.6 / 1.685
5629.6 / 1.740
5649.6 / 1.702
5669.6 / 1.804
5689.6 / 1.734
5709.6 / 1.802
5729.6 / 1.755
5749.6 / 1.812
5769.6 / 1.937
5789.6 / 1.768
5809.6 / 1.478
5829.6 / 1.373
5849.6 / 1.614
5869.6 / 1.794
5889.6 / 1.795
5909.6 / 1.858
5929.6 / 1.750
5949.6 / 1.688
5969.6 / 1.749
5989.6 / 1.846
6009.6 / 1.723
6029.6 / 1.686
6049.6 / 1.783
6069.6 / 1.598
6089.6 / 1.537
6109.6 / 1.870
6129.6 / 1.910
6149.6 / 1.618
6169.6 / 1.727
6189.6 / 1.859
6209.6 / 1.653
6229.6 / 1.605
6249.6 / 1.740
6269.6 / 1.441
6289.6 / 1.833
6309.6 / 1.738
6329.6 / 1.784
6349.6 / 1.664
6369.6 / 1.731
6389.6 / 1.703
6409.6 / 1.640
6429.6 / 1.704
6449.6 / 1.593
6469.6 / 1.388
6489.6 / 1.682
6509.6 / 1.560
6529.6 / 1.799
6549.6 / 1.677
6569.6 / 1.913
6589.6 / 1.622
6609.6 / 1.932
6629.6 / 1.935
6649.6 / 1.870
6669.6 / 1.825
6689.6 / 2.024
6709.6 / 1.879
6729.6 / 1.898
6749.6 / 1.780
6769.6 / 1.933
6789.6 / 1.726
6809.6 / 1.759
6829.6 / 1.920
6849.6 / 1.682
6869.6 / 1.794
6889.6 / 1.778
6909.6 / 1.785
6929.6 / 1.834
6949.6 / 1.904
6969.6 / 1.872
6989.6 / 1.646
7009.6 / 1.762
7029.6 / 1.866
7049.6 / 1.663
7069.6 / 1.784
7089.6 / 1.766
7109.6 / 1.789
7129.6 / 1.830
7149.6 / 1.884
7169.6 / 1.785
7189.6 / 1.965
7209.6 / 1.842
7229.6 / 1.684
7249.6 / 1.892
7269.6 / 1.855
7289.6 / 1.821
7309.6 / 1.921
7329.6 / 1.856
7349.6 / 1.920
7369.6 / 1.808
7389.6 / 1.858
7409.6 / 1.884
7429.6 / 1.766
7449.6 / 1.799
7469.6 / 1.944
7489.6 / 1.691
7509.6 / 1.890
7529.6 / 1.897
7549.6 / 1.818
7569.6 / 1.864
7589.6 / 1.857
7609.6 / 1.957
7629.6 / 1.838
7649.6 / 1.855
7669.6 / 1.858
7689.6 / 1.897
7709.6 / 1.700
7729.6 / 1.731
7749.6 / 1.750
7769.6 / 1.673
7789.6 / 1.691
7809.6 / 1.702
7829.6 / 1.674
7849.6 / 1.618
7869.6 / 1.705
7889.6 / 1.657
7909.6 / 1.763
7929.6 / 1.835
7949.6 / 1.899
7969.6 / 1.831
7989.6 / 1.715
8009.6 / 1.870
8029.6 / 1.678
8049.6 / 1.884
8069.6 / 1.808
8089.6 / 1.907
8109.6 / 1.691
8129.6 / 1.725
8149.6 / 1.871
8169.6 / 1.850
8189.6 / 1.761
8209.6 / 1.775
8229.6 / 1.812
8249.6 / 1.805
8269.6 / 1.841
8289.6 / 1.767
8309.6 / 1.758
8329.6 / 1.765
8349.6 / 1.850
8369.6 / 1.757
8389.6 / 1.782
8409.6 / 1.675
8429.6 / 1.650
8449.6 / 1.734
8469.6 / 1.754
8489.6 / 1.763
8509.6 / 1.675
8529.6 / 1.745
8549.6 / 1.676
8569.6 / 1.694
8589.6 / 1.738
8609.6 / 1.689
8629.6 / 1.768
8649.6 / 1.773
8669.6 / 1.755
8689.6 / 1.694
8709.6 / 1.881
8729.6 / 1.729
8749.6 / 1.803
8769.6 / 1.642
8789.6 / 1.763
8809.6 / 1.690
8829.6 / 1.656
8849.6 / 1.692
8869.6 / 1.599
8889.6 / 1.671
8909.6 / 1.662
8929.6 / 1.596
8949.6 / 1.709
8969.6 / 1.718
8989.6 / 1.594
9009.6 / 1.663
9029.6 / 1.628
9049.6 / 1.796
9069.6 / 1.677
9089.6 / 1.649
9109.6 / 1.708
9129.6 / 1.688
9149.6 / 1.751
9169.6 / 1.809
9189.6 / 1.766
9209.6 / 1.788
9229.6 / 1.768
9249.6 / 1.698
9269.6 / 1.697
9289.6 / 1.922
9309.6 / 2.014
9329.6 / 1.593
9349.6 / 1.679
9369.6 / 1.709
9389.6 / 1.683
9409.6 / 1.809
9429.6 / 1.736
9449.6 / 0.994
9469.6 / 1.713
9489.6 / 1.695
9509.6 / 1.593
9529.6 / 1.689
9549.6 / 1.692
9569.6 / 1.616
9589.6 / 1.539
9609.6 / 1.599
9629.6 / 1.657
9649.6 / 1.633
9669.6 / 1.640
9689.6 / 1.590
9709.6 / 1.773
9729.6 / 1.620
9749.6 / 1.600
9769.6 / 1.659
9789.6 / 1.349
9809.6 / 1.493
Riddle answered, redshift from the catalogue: 0.249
